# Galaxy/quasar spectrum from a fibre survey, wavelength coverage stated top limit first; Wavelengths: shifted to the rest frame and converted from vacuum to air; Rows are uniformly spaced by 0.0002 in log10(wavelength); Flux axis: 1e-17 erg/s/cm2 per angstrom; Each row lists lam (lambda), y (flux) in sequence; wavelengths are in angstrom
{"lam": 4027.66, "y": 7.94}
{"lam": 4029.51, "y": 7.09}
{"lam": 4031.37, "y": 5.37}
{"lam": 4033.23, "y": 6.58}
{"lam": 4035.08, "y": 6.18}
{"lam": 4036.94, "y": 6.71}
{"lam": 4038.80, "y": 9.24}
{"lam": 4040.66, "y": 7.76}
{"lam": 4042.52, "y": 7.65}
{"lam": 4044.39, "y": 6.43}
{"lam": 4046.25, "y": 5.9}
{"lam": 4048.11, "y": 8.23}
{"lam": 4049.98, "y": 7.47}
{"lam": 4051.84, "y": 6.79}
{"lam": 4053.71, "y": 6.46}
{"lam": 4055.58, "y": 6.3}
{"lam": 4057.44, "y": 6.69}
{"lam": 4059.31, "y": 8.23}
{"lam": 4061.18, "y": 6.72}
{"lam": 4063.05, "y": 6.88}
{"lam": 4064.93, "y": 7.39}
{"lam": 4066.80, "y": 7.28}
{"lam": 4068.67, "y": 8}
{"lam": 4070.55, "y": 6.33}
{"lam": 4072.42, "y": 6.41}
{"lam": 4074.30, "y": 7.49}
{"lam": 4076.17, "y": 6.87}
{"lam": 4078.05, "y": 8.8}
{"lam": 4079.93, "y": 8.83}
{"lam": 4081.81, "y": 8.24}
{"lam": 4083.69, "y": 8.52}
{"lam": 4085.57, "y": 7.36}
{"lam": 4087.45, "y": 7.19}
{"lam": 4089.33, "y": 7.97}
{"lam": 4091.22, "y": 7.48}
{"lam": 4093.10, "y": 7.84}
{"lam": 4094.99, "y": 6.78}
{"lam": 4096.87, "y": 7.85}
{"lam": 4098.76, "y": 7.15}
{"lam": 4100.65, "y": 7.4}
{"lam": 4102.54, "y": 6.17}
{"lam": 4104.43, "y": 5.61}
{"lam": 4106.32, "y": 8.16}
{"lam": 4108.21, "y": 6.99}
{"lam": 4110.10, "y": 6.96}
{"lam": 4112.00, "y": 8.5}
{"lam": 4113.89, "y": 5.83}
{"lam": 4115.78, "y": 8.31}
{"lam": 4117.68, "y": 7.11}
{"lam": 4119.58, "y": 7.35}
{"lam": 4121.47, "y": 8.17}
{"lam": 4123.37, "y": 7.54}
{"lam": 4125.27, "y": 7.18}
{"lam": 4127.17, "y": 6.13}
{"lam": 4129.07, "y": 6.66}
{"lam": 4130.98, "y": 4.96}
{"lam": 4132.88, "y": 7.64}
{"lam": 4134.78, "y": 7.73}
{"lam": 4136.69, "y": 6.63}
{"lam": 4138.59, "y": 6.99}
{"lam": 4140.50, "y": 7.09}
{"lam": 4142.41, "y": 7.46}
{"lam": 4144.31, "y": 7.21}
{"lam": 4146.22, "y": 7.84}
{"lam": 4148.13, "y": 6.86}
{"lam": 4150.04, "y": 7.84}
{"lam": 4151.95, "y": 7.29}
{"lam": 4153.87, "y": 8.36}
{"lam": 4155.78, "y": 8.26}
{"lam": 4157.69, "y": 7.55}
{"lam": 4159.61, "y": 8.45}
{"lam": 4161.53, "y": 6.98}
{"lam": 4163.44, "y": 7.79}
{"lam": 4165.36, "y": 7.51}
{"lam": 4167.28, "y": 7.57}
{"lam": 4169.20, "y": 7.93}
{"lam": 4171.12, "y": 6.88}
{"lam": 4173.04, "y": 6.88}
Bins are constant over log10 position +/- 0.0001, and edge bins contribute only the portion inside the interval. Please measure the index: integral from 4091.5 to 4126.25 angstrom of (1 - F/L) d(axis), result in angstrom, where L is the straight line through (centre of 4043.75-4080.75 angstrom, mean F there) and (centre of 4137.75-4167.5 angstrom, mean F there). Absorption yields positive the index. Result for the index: 0.49 angstrom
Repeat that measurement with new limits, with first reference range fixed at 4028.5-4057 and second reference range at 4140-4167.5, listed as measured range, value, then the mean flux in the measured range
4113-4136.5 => 1.26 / 7.04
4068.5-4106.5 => -1.12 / 7.42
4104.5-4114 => 0.11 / 7.26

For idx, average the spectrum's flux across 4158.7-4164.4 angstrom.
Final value 7.74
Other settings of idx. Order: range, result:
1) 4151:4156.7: 7.96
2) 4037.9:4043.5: 8.19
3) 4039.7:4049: 7.2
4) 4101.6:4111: 6.78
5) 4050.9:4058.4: 6.57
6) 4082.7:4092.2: 7.71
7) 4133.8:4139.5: 7.13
